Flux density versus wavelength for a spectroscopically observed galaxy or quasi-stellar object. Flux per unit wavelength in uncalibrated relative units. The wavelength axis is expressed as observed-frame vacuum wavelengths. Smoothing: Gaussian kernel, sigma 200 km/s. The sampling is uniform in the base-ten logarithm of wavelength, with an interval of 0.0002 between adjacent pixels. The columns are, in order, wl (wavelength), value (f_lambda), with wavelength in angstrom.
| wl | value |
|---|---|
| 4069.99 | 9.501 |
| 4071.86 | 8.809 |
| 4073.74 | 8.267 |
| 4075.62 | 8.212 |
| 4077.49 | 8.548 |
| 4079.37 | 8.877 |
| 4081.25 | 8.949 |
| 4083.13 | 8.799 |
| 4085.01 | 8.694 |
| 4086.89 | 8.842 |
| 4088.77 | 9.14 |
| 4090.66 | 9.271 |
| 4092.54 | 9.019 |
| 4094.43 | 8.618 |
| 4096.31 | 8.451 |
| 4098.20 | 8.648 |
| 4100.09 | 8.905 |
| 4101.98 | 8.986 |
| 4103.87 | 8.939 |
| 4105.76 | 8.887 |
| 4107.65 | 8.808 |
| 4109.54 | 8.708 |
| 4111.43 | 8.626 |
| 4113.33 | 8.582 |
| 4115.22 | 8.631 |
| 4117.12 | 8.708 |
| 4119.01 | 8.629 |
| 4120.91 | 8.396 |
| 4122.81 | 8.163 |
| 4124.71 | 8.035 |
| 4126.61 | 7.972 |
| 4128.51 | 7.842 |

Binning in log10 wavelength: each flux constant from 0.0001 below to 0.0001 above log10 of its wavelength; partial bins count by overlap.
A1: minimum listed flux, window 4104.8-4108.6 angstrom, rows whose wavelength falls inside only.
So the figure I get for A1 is 8.808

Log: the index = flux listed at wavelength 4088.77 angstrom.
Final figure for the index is 9.14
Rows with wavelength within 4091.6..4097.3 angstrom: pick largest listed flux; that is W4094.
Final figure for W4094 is 9.019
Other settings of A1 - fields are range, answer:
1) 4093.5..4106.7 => 8.451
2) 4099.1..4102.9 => 8.905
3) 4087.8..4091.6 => 9.14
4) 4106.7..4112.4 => 8.626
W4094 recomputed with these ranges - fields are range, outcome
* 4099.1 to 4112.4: 8.986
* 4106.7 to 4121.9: 8.808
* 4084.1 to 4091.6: 9.271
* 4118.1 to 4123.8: 8.629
